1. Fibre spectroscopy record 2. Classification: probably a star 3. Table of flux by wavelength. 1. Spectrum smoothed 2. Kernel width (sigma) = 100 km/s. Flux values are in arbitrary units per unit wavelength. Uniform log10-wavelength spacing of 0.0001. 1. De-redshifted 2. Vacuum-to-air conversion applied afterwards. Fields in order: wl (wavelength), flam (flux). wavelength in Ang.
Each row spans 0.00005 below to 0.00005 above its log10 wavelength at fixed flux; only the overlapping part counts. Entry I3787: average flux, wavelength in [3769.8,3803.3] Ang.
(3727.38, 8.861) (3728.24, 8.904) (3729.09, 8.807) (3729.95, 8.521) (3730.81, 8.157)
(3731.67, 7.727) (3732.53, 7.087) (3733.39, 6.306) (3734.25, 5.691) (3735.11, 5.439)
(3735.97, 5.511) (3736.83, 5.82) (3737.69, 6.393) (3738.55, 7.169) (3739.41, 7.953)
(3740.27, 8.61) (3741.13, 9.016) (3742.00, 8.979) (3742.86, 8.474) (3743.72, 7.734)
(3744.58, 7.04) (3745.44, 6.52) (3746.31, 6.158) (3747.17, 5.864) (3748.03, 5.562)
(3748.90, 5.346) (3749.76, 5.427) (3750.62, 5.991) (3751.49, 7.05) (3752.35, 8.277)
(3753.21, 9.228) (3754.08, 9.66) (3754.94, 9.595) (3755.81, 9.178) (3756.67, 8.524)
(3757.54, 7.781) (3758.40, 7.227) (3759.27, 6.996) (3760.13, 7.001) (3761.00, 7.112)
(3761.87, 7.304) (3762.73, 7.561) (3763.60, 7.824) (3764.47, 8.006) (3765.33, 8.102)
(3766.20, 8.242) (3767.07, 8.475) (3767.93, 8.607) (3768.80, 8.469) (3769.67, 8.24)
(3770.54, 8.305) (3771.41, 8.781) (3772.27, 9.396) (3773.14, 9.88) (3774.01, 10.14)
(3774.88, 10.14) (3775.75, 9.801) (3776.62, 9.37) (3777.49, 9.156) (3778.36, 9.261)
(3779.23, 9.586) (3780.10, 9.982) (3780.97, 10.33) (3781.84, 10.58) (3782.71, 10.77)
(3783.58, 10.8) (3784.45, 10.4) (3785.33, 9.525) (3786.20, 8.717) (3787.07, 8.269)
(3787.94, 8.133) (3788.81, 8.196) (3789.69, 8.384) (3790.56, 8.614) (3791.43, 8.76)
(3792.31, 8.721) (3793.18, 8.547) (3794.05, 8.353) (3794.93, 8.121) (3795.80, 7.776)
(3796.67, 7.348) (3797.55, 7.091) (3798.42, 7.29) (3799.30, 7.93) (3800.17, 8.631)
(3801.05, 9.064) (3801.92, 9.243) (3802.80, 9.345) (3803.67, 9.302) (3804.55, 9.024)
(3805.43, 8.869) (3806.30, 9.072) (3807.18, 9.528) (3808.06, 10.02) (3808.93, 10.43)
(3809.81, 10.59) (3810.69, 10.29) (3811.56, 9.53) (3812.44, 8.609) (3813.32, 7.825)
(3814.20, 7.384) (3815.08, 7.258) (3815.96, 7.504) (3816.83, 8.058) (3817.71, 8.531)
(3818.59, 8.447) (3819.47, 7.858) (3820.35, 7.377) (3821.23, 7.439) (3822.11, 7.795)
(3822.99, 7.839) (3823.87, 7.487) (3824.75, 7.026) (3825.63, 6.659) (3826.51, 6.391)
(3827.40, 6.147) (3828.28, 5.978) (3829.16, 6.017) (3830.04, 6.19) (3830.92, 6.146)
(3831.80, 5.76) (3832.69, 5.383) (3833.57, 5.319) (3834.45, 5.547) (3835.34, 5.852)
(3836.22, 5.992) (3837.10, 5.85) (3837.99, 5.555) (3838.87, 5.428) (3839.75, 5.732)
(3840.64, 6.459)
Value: 9.01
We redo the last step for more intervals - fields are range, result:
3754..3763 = 7.94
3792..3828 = 8.27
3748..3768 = 7.7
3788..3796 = 8.39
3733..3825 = 8.26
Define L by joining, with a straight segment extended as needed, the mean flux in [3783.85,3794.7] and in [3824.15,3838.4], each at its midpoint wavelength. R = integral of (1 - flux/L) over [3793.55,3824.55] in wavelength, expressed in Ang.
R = -4.33 Ang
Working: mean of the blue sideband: 8.73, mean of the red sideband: 6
